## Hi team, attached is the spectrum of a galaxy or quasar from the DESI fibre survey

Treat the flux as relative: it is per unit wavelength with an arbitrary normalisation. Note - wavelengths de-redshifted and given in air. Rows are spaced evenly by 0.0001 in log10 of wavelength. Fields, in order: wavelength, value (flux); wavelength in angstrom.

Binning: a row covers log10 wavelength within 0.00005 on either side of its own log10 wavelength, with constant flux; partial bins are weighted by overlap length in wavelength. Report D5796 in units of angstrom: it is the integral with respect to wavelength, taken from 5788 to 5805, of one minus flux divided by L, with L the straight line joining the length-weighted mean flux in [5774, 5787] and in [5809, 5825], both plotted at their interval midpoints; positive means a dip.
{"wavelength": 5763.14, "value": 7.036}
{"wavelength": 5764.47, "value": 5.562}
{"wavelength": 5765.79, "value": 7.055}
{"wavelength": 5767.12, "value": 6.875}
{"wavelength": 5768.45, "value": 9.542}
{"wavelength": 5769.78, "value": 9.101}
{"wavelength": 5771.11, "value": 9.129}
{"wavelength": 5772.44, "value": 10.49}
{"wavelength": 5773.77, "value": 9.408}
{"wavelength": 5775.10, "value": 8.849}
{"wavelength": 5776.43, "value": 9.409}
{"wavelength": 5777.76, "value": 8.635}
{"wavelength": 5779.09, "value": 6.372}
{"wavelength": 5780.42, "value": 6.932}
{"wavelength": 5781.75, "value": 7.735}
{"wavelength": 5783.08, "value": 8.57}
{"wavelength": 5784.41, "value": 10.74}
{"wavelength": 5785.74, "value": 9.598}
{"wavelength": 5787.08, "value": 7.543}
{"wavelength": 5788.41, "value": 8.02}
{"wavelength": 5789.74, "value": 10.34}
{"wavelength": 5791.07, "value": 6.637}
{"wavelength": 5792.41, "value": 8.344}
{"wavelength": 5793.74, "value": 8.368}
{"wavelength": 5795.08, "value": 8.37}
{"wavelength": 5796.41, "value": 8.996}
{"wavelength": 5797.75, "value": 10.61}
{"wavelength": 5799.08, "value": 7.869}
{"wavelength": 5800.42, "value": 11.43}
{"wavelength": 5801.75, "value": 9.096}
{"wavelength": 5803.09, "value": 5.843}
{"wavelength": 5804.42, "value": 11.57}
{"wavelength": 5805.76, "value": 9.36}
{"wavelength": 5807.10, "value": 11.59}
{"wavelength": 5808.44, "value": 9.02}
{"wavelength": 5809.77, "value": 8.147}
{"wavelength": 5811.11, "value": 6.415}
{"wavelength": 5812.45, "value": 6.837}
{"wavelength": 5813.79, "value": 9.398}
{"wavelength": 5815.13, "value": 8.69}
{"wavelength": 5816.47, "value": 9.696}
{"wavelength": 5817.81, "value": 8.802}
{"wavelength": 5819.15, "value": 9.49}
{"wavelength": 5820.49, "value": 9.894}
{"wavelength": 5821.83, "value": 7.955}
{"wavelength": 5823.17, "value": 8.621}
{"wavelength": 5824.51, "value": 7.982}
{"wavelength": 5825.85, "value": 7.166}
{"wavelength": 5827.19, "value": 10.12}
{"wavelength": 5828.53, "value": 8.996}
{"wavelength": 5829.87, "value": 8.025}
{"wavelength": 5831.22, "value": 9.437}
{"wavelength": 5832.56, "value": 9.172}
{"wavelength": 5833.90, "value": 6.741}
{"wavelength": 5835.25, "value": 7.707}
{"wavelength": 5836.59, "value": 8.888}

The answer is -0.74 angstrom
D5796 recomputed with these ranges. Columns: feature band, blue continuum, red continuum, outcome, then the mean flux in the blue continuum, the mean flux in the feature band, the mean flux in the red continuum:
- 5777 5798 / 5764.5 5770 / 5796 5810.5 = 0.6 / 7.77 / 8.45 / 9.41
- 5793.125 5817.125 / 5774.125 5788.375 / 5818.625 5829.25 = -0.9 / 8.44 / 8.96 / 8.77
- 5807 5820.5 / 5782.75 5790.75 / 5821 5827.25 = -0.4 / 9.06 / 8.74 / 8.24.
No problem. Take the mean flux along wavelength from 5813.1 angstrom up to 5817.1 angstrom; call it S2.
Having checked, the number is 9.24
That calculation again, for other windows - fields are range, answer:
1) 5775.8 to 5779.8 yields 8.12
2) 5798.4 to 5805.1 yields 9.17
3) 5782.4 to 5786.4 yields 9.64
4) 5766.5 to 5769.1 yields 8.22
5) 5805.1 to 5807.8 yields 10.4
